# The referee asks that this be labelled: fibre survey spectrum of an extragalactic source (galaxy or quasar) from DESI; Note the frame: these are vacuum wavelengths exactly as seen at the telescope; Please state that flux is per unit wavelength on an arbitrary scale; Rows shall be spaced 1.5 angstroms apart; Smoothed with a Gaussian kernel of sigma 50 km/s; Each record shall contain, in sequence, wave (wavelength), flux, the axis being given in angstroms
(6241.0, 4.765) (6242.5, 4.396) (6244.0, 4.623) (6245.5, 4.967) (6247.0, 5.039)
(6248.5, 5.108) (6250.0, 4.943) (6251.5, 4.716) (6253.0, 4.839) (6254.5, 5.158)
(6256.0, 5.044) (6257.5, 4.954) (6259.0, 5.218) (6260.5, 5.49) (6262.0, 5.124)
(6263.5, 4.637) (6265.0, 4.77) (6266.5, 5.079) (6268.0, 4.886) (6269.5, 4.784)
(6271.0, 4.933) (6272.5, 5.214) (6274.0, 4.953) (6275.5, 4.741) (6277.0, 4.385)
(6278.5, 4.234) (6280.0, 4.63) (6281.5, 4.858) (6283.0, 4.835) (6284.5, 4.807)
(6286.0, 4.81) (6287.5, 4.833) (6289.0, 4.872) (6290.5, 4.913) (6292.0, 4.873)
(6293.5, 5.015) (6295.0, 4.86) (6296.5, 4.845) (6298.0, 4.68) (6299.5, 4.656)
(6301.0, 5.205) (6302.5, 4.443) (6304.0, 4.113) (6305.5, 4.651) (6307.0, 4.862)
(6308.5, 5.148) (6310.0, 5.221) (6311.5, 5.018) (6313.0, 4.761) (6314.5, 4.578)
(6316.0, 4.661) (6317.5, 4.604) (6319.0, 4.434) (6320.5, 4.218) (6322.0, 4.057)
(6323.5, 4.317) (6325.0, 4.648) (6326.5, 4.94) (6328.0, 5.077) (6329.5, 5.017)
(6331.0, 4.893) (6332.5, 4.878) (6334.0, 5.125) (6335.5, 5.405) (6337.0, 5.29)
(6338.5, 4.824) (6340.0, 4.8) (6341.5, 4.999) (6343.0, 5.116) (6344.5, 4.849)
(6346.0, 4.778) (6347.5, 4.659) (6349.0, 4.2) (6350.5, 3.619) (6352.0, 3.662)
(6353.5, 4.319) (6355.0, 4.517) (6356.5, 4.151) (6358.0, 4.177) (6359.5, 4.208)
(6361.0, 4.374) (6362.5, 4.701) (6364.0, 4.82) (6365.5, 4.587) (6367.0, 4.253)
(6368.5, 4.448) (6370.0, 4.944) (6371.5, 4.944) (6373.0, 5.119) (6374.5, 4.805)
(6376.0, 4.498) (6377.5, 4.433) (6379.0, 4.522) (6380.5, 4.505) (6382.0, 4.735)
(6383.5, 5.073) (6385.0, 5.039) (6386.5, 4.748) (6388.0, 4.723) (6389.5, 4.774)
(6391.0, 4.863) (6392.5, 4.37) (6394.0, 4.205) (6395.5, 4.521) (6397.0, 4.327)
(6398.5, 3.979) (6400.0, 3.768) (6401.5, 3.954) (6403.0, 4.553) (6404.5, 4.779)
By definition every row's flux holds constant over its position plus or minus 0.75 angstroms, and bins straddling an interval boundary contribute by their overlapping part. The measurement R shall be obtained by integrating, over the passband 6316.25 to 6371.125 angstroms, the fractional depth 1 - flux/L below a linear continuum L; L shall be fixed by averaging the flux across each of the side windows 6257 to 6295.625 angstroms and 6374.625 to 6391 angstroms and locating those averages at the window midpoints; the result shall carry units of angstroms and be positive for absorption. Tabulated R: 1.87 angstroms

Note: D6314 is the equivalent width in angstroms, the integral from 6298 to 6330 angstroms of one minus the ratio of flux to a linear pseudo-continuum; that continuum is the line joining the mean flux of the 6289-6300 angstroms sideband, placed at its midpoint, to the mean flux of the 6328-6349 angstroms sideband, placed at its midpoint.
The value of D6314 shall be 1.3 angstroms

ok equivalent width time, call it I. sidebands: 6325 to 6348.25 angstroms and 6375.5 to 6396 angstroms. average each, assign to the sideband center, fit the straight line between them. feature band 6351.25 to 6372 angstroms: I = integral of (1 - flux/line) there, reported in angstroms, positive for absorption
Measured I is 1.6 angstroms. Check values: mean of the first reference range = 4.97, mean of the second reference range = 4.65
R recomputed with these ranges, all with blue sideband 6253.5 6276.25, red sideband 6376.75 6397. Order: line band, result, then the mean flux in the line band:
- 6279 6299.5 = 0.4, 4.82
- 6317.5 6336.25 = 0.3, 4.74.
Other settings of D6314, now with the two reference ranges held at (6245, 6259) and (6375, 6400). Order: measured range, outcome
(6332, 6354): 0.0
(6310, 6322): 0.4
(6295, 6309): 0.3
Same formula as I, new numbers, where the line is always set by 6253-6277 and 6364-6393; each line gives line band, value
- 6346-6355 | 1.1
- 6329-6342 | -0.6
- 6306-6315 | -0.1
